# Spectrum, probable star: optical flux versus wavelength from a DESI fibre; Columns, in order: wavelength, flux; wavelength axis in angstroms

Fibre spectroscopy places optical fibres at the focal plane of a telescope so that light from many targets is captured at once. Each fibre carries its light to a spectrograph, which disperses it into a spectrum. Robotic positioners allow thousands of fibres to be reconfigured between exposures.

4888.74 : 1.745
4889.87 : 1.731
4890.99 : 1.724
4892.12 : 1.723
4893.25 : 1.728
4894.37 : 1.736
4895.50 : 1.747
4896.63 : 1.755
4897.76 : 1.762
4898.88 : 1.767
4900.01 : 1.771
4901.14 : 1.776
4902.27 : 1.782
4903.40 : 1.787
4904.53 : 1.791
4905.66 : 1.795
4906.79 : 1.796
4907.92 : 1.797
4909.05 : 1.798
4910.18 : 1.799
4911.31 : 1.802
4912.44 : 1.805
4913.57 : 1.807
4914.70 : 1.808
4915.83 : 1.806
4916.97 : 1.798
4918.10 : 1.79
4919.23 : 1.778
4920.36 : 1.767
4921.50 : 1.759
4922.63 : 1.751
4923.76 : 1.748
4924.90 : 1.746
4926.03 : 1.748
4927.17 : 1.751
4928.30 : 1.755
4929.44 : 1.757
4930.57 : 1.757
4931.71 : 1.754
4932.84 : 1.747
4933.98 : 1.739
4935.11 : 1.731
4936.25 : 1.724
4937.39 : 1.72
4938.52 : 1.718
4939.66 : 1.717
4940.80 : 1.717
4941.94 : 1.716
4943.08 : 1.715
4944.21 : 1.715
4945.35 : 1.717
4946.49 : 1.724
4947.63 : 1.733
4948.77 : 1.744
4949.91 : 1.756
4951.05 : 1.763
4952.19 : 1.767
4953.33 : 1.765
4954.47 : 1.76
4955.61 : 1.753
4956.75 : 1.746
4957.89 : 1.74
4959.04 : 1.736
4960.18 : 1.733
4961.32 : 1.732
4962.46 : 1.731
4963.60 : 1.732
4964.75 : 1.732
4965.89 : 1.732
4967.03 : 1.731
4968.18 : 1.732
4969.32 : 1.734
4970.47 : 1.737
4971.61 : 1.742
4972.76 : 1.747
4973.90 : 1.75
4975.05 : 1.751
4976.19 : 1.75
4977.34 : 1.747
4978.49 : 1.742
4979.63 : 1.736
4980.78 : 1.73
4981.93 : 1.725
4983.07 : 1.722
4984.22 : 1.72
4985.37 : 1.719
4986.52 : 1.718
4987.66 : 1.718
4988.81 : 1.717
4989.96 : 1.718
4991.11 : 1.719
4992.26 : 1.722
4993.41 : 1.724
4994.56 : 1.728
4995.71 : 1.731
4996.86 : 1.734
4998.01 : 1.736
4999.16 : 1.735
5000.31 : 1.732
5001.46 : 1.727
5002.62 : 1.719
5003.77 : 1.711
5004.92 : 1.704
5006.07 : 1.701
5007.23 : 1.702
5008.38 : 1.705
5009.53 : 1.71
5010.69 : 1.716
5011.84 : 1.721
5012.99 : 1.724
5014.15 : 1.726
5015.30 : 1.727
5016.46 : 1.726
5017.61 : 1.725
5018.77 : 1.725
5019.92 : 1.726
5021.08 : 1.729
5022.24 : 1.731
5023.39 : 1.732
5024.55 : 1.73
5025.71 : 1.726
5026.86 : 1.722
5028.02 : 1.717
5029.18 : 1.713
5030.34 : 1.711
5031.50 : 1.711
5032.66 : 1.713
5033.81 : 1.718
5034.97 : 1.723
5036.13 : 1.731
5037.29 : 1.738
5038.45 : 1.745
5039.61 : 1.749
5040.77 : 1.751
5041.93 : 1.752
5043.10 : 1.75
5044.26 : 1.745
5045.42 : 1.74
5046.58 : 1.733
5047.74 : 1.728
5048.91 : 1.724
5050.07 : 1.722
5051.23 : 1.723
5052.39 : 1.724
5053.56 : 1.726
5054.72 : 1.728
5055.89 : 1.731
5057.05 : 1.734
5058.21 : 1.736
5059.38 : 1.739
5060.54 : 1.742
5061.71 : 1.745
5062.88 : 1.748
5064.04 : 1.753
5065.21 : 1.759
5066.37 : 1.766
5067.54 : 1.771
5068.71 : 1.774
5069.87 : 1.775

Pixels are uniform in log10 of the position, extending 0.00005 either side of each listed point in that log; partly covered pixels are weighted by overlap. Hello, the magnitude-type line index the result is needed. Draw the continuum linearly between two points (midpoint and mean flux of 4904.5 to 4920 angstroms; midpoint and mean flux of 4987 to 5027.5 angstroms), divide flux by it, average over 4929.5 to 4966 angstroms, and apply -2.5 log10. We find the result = 0.020 mag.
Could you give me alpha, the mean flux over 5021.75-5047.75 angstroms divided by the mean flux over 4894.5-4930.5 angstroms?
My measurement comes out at 0.97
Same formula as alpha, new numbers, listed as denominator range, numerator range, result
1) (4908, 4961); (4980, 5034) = 0.98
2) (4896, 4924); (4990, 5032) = 0.96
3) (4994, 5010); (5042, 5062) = 1.01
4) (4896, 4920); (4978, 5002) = 0.97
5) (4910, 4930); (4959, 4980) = 0.98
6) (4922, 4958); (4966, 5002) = 0.99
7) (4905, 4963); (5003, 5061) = 0.98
